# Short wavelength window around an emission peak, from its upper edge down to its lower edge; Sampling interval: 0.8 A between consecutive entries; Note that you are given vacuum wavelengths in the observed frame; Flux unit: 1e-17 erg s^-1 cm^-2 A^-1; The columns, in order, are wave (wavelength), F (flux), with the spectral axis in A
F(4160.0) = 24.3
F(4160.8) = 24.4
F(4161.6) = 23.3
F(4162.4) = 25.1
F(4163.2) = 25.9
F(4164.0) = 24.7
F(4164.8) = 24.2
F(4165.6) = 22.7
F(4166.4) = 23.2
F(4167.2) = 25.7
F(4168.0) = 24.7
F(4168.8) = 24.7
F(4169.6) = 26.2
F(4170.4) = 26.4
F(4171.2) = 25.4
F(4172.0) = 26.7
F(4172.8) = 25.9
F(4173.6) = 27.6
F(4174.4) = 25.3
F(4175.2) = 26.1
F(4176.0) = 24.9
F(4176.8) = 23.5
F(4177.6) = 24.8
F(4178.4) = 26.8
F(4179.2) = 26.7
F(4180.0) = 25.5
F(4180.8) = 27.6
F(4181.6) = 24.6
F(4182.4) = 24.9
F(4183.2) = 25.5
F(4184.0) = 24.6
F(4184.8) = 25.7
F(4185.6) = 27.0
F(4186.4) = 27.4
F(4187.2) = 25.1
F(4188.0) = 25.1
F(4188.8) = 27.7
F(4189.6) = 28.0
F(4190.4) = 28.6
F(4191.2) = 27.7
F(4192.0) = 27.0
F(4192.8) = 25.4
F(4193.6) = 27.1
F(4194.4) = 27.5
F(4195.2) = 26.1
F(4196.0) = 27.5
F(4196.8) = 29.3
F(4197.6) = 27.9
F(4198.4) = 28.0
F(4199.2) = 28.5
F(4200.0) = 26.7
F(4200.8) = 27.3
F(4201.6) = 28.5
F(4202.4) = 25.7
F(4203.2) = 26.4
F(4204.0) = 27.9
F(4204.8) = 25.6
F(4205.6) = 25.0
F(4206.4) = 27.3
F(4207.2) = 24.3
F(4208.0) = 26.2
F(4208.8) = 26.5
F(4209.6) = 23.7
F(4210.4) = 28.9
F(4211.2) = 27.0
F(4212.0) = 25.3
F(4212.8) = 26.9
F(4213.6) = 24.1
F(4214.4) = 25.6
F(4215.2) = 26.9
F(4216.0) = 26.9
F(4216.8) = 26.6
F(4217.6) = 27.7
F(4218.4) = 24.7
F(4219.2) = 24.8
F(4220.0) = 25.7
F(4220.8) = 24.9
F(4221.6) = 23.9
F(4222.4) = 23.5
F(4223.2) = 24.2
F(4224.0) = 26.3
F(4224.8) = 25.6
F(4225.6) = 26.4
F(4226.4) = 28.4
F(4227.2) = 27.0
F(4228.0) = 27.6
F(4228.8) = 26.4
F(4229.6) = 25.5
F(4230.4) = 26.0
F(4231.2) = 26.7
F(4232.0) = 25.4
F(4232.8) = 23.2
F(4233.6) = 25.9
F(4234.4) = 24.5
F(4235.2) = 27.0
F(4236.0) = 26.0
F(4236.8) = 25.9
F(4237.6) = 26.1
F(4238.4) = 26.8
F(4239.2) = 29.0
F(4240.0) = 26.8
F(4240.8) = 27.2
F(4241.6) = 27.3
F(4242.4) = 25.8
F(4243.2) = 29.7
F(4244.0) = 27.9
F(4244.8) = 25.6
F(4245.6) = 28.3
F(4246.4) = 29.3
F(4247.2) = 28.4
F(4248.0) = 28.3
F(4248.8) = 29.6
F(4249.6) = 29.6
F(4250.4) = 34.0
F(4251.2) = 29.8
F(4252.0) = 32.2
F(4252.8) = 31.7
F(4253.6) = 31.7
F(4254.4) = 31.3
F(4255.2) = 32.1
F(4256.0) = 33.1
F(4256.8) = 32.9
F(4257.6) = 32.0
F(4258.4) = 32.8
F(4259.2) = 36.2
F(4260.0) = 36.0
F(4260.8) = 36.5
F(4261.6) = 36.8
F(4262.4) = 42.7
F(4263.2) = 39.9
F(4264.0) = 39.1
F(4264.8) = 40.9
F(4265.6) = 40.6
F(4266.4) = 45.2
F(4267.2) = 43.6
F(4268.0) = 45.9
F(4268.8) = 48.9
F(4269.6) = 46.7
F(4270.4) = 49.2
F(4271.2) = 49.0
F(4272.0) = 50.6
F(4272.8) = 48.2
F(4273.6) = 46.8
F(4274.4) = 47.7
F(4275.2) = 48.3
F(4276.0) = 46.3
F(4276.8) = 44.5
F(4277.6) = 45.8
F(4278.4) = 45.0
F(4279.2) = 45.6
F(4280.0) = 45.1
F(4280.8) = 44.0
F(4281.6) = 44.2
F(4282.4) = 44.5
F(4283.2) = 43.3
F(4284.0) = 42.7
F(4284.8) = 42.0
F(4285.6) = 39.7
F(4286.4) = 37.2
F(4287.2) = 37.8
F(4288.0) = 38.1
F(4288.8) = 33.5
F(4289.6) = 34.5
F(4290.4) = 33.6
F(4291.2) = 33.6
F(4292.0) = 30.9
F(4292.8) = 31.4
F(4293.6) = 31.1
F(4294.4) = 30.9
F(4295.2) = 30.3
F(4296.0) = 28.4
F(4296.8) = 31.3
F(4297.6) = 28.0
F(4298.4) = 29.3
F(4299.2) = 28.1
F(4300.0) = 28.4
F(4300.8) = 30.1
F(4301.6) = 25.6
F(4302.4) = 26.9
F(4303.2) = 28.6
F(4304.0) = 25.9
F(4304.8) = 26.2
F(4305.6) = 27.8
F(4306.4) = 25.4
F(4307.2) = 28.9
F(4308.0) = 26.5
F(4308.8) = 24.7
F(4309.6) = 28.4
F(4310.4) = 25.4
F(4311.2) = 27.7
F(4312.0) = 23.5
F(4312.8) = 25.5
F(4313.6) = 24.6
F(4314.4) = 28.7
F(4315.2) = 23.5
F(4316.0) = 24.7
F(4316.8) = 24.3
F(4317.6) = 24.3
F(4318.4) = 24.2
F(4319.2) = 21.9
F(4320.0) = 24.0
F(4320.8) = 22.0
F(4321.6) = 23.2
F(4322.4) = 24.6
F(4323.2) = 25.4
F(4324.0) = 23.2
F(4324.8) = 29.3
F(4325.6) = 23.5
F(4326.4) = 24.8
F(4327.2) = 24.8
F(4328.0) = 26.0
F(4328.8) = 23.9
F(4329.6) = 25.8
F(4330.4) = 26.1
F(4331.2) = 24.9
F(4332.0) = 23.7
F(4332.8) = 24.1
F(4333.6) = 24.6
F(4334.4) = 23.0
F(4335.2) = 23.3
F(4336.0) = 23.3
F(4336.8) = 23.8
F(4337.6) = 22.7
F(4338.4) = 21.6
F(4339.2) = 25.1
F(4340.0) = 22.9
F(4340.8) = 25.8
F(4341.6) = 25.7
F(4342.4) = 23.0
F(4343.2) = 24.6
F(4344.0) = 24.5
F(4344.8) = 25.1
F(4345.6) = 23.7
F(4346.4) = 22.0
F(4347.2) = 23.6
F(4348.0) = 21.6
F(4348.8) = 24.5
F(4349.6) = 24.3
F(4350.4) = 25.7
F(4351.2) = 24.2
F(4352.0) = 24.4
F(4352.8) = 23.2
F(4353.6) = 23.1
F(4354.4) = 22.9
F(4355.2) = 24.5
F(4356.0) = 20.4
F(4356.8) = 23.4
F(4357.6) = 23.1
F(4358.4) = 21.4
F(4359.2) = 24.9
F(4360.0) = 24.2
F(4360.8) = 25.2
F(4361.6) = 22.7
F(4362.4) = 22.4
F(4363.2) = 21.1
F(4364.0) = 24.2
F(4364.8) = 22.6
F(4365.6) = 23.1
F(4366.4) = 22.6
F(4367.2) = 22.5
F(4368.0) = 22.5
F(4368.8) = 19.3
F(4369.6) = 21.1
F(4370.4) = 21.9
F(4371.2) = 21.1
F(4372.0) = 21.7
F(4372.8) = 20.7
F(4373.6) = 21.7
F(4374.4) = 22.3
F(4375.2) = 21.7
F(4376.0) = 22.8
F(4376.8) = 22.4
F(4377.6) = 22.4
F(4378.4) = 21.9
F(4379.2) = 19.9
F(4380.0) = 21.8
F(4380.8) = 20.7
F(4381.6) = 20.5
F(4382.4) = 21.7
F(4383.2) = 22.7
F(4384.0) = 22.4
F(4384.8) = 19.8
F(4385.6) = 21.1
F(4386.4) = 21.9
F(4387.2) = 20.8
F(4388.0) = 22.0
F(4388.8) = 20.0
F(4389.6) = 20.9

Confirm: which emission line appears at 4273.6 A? Mg II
